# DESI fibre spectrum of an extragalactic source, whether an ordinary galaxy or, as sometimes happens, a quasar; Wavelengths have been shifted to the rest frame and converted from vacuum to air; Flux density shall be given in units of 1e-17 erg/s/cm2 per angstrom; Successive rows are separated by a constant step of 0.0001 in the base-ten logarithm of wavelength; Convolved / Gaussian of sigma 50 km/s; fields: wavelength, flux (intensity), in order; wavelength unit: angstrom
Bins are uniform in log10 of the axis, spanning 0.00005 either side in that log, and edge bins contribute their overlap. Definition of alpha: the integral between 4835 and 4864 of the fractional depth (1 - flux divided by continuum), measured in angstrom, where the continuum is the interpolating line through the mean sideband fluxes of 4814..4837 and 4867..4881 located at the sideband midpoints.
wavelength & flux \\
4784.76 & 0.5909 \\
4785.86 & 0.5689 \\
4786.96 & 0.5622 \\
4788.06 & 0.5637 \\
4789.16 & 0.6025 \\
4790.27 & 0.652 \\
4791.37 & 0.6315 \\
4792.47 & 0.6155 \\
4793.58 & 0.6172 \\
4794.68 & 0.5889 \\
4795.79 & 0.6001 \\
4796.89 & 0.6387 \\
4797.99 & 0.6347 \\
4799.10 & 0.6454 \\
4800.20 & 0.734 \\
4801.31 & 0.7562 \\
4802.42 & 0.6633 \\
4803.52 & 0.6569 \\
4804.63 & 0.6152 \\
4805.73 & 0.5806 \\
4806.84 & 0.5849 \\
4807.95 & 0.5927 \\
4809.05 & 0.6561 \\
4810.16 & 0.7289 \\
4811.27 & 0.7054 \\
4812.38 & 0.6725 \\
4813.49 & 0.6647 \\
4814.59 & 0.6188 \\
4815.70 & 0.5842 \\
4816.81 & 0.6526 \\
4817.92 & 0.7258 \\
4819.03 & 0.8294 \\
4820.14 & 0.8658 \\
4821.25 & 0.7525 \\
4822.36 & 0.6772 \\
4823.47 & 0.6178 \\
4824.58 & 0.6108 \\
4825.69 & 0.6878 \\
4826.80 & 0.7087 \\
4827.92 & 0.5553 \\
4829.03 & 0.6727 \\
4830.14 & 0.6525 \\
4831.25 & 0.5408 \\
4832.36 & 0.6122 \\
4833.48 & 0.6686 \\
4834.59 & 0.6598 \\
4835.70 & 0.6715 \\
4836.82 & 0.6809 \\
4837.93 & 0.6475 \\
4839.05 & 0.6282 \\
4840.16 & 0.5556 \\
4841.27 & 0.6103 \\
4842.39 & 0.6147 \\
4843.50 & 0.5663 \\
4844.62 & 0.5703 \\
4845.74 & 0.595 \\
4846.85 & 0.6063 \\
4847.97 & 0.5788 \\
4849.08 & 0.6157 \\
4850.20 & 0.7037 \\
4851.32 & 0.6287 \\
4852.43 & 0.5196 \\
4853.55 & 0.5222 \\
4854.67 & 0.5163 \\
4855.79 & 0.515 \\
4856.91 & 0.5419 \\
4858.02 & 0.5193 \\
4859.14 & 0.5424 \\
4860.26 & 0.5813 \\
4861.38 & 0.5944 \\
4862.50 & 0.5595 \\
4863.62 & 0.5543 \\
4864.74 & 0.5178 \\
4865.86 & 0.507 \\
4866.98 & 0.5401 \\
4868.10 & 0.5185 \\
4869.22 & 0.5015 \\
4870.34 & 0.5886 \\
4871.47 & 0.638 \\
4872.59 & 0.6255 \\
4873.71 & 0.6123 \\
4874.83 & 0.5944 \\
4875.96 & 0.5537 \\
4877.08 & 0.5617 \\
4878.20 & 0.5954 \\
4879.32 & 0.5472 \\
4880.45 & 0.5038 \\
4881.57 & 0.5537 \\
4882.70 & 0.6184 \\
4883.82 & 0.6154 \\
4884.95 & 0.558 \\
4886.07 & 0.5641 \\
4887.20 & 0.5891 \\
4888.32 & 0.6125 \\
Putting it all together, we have 1.5 angstrom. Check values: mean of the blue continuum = 0.669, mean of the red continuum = 0.569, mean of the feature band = 0.587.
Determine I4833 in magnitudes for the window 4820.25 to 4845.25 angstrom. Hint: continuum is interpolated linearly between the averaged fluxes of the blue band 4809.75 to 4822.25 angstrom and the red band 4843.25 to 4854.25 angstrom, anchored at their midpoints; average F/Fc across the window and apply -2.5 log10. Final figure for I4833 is 0.02 mag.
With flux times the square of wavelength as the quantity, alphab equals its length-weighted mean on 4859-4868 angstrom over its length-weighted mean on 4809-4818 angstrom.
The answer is 0.84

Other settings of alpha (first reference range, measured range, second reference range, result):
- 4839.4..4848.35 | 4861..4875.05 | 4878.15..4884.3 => 0.3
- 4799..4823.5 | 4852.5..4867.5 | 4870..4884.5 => 1.7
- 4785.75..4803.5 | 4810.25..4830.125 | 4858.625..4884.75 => -2.4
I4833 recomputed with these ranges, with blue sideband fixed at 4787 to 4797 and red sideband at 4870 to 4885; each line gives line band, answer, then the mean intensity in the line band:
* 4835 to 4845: -0.04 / 0.618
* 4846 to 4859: 0.04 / 0.57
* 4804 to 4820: -0.10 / 0.663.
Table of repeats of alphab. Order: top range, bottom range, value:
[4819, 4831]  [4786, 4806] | 1.10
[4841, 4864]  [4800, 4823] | 0.86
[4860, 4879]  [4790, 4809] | 0.92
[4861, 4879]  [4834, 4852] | 0.92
